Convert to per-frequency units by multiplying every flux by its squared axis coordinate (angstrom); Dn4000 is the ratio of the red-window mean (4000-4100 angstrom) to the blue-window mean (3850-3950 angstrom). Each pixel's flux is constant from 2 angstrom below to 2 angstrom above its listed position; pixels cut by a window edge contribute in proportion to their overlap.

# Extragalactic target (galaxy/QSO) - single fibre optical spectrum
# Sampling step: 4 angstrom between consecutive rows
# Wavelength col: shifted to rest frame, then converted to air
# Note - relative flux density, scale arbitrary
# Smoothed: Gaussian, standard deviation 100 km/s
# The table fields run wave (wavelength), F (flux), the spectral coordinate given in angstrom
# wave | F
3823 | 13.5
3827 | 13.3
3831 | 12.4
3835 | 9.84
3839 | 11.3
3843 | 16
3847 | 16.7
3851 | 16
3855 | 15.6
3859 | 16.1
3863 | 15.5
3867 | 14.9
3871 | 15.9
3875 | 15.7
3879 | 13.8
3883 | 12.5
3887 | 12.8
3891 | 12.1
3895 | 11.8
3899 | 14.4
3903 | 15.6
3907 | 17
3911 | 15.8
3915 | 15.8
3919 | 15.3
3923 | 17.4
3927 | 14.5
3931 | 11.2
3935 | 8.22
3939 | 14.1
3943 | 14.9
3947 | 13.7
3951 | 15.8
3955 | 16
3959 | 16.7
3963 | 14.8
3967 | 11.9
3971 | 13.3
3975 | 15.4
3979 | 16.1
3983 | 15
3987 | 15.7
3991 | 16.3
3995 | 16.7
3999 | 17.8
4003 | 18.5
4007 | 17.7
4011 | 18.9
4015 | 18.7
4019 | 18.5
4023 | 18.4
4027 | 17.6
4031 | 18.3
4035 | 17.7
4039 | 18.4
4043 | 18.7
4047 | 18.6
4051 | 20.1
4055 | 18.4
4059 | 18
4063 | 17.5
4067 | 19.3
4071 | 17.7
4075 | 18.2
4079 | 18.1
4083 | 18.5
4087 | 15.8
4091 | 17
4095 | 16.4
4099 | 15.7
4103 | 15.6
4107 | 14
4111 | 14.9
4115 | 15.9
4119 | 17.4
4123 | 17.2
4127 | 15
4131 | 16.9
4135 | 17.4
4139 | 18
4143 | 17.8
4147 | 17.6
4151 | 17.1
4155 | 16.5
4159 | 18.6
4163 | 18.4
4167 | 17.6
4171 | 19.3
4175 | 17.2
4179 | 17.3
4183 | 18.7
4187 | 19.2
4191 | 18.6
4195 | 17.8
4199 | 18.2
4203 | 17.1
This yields 1.35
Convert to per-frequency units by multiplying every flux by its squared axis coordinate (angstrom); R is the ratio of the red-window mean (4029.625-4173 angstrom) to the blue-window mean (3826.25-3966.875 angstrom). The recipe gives 1.3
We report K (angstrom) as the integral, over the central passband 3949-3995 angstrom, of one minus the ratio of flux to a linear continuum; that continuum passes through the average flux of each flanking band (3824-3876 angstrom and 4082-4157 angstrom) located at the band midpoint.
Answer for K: 0.55 angstrom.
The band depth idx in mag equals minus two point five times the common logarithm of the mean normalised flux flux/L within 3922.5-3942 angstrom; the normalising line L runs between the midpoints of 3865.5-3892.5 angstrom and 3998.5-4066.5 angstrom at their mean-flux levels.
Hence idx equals 0.203 mag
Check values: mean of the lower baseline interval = 14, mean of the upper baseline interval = 18.4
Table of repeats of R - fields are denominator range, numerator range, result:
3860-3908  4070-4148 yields 1.31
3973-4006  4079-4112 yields 1.03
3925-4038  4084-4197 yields 1.17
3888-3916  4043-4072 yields 1.38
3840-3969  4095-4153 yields 1.26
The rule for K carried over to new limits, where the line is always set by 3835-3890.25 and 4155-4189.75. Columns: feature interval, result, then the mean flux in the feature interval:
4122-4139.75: 0.9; 16.8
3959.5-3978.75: 1.9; 14.3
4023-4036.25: -1.1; 18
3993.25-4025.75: -3.7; 18.1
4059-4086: -1.7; 18.1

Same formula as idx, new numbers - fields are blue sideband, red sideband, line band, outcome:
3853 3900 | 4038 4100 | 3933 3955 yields 0.15 mag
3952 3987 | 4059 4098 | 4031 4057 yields -0.11 mag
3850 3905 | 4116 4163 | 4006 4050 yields -0.15 mag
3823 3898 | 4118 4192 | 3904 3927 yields -0.10 mag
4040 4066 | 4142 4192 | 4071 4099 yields 0.07 mag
